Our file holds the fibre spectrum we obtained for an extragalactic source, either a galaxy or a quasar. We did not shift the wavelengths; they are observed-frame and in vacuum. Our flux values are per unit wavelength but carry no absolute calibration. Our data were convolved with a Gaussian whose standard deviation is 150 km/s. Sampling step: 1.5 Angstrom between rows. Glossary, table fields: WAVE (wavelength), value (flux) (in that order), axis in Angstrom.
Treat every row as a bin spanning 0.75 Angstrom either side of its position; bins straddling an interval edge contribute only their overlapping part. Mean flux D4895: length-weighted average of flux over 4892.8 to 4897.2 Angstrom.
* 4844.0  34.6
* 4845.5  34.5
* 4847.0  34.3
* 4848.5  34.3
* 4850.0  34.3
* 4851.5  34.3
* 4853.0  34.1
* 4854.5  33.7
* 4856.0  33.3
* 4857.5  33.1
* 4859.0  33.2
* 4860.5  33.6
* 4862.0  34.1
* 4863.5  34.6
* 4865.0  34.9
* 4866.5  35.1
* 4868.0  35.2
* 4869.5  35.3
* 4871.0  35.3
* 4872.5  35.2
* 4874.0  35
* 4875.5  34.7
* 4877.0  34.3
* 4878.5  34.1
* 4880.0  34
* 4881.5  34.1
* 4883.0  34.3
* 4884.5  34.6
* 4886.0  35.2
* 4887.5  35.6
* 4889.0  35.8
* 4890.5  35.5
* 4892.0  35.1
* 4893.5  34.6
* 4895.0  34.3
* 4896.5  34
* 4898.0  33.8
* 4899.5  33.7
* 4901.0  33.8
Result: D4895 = 34.3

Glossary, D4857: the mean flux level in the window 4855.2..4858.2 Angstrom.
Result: 33.2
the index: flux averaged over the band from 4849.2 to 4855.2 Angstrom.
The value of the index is 34.1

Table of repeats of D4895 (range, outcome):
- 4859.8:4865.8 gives 34.3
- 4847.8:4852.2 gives 34.3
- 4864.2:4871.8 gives 35.2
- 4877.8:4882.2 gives 34.1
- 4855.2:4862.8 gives 33.5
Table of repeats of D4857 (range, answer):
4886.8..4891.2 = 35.6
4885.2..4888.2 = 35.4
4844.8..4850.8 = 34.3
